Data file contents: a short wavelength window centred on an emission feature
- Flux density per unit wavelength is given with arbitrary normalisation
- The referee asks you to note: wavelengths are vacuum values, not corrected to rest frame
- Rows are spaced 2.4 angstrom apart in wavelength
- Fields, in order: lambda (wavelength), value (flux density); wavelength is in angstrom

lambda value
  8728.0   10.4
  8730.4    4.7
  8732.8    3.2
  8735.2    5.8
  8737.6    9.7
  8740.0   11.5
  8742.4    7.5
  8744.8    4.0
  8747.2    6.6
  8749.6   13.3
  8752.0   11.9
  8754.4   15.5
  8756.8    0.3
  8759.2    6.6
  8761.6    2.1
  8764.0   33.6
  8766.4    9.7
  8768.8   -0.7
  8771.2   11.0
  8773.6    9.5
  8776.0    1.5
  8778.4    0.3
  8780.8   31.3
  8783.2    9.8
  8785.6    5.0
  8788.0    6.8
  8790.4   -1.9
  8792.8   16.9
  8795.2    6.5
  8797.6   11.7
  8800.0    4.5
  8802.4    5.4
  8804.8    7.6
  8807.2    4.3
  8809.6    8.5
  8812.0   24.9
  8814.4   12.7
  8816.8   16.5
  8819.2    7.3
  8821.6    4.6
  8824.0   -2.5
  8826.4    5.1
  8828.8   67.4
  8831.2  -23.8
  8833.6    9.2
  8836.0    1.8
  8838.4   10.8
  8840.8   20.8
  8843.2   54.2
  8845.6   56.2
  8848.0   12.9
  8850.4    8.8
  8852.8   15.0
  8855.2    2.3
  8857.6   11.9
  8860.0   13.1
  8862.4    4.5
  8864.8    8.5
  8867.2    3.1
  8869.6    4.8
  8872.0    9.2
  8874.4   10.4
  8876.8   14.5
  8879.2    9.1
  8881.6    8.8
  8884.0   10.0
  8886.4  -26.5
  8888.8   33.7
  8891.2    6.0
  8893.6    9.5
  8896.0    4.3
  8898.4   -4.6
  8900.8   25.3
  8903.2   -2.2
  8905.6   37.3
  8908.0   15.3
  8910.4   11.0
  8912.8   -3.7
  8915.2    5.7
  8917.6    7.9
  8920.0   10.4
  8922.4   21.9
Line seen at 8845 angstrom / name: H-beta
